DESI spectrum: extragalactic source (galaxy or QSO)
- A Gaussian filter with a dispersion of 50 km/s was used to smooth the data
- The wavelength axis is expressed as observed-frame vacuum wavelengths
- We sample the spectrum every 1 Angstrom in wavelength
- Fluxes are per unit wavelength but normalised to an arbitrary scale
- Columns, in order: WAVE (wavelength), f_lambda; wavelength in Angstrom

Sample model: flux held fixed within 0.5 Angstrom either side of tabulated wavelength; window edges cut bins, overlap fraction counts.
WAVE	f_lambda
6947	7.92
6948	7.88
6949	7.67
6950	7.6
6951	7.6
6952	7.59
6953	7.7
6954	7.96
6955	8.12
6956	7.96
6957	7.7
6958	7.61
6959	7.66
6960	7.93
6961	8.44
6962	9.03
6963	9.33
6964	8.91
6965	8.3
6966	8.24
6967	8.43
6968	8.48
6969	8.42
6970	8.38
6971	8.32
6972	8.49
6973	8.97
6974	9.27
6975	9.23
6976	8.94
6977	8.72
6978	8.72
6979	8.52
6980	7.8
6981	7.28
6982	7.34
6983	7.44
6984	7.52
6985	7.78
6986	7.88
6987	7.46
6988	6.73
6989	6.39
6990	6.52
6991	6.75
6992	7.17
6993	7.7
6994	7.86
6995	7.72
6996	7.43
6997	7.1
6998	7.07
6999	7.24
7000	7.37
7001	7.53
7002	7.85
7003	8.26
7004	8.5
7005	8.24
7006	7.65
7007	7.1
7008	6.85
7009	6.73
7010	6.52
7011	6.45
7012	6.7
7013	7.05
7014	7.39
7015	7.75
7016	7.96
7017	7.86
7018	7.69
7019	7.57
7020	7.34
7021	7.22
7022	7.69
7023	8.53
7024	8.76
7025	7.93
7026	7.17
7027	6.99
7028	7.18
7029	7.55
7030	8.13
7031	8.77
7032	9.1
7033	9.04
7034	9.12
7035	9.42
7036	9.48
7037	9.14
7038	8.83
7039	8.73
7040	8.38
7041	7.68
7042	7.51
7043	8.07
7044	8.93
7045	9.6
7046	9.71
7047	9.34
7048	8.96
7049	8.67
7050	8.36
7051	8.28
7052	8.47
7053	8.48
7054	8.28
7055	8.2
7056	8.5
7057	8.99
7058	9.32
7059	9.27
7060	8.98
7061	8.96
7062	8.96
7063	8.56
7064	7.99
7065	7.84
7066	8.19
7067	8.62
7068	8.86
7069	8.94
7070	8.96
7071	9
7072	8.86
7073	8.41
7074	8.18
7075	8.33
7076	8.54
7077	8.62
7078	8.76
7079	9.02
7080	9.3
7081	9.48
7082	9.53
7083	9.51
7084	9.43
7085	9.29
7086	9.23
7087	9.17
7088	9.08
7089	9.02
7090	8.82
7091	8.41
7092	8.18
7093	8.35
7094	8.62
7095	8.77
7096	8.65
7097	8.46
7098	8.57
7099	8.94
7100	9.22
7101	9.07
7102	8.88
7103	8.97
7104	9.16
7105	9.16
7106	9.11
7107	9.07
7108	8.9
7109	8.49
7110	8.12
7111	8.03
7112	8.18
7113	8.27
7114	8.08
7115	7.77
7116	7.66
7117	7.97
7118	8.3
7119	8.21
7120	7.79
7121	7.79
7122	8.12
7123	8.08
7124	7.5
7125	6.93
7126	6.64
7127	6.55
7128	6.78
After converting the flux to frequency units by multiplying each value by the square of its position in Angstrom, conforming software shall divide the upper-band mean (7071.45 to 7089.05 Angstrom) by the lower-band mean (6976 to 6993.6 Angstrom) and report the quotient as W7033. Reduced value 1.22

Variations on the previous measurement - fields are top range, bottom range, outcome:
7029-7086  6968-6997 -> 1.14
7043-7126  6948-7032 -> 1.14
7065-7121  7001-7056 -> 1.09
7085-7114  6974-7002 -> 1.18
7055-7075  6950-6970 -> 1.09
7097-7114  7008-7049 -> 1.10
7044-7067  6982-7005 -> 1.19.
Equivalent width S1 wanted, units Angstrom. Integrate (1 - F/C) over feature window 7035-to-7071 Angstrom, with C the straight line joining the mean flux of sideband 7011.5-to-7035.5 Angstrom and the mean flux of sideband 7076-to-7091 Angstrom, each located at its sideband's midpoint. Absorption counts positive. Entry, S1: -0.9 Angstrom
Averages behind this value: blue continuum 7.91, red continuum 9.12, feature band 8.7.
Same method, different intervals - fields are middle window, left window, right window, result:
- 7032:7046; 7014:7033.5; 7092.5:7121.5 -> -1.4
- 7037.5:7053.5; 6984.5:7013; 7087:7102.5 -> -1.2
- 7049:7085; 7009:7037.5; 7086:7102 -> -1.3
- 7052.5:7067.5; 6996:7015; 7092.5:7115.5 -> -1.0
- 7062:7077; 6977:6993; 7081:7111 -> 0.0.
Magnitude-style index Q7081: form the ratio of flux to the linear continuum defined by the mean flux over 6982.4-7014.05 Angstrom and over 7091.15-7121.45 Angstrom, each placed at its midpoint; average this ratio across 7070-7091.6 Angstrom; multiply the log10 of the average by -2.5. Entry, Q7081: -0.09 mag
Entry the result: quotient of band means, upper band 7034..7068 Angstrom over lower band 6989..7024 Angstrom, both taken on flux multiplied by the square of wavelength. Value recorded 1.19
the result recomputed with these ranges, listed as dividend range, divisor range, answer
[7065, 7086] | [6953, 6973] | 1.10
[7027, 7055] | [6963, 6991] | 1.08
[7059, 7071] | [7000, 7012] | 1.19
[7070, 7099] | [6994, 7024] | 1.21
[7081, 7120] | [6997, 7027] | 1.19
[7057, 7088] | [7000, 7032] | 1.19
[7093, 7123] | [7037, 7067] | 1.00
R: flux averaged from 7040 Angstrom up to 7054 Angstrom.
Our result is 8.6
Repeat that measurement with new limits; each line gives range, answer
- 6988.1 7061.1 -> 8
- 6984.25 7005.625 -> 7.46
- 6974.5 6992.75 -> 7.68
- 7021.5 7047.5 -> 8.49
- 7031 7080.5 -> 8.73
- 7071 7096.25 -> 8.87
